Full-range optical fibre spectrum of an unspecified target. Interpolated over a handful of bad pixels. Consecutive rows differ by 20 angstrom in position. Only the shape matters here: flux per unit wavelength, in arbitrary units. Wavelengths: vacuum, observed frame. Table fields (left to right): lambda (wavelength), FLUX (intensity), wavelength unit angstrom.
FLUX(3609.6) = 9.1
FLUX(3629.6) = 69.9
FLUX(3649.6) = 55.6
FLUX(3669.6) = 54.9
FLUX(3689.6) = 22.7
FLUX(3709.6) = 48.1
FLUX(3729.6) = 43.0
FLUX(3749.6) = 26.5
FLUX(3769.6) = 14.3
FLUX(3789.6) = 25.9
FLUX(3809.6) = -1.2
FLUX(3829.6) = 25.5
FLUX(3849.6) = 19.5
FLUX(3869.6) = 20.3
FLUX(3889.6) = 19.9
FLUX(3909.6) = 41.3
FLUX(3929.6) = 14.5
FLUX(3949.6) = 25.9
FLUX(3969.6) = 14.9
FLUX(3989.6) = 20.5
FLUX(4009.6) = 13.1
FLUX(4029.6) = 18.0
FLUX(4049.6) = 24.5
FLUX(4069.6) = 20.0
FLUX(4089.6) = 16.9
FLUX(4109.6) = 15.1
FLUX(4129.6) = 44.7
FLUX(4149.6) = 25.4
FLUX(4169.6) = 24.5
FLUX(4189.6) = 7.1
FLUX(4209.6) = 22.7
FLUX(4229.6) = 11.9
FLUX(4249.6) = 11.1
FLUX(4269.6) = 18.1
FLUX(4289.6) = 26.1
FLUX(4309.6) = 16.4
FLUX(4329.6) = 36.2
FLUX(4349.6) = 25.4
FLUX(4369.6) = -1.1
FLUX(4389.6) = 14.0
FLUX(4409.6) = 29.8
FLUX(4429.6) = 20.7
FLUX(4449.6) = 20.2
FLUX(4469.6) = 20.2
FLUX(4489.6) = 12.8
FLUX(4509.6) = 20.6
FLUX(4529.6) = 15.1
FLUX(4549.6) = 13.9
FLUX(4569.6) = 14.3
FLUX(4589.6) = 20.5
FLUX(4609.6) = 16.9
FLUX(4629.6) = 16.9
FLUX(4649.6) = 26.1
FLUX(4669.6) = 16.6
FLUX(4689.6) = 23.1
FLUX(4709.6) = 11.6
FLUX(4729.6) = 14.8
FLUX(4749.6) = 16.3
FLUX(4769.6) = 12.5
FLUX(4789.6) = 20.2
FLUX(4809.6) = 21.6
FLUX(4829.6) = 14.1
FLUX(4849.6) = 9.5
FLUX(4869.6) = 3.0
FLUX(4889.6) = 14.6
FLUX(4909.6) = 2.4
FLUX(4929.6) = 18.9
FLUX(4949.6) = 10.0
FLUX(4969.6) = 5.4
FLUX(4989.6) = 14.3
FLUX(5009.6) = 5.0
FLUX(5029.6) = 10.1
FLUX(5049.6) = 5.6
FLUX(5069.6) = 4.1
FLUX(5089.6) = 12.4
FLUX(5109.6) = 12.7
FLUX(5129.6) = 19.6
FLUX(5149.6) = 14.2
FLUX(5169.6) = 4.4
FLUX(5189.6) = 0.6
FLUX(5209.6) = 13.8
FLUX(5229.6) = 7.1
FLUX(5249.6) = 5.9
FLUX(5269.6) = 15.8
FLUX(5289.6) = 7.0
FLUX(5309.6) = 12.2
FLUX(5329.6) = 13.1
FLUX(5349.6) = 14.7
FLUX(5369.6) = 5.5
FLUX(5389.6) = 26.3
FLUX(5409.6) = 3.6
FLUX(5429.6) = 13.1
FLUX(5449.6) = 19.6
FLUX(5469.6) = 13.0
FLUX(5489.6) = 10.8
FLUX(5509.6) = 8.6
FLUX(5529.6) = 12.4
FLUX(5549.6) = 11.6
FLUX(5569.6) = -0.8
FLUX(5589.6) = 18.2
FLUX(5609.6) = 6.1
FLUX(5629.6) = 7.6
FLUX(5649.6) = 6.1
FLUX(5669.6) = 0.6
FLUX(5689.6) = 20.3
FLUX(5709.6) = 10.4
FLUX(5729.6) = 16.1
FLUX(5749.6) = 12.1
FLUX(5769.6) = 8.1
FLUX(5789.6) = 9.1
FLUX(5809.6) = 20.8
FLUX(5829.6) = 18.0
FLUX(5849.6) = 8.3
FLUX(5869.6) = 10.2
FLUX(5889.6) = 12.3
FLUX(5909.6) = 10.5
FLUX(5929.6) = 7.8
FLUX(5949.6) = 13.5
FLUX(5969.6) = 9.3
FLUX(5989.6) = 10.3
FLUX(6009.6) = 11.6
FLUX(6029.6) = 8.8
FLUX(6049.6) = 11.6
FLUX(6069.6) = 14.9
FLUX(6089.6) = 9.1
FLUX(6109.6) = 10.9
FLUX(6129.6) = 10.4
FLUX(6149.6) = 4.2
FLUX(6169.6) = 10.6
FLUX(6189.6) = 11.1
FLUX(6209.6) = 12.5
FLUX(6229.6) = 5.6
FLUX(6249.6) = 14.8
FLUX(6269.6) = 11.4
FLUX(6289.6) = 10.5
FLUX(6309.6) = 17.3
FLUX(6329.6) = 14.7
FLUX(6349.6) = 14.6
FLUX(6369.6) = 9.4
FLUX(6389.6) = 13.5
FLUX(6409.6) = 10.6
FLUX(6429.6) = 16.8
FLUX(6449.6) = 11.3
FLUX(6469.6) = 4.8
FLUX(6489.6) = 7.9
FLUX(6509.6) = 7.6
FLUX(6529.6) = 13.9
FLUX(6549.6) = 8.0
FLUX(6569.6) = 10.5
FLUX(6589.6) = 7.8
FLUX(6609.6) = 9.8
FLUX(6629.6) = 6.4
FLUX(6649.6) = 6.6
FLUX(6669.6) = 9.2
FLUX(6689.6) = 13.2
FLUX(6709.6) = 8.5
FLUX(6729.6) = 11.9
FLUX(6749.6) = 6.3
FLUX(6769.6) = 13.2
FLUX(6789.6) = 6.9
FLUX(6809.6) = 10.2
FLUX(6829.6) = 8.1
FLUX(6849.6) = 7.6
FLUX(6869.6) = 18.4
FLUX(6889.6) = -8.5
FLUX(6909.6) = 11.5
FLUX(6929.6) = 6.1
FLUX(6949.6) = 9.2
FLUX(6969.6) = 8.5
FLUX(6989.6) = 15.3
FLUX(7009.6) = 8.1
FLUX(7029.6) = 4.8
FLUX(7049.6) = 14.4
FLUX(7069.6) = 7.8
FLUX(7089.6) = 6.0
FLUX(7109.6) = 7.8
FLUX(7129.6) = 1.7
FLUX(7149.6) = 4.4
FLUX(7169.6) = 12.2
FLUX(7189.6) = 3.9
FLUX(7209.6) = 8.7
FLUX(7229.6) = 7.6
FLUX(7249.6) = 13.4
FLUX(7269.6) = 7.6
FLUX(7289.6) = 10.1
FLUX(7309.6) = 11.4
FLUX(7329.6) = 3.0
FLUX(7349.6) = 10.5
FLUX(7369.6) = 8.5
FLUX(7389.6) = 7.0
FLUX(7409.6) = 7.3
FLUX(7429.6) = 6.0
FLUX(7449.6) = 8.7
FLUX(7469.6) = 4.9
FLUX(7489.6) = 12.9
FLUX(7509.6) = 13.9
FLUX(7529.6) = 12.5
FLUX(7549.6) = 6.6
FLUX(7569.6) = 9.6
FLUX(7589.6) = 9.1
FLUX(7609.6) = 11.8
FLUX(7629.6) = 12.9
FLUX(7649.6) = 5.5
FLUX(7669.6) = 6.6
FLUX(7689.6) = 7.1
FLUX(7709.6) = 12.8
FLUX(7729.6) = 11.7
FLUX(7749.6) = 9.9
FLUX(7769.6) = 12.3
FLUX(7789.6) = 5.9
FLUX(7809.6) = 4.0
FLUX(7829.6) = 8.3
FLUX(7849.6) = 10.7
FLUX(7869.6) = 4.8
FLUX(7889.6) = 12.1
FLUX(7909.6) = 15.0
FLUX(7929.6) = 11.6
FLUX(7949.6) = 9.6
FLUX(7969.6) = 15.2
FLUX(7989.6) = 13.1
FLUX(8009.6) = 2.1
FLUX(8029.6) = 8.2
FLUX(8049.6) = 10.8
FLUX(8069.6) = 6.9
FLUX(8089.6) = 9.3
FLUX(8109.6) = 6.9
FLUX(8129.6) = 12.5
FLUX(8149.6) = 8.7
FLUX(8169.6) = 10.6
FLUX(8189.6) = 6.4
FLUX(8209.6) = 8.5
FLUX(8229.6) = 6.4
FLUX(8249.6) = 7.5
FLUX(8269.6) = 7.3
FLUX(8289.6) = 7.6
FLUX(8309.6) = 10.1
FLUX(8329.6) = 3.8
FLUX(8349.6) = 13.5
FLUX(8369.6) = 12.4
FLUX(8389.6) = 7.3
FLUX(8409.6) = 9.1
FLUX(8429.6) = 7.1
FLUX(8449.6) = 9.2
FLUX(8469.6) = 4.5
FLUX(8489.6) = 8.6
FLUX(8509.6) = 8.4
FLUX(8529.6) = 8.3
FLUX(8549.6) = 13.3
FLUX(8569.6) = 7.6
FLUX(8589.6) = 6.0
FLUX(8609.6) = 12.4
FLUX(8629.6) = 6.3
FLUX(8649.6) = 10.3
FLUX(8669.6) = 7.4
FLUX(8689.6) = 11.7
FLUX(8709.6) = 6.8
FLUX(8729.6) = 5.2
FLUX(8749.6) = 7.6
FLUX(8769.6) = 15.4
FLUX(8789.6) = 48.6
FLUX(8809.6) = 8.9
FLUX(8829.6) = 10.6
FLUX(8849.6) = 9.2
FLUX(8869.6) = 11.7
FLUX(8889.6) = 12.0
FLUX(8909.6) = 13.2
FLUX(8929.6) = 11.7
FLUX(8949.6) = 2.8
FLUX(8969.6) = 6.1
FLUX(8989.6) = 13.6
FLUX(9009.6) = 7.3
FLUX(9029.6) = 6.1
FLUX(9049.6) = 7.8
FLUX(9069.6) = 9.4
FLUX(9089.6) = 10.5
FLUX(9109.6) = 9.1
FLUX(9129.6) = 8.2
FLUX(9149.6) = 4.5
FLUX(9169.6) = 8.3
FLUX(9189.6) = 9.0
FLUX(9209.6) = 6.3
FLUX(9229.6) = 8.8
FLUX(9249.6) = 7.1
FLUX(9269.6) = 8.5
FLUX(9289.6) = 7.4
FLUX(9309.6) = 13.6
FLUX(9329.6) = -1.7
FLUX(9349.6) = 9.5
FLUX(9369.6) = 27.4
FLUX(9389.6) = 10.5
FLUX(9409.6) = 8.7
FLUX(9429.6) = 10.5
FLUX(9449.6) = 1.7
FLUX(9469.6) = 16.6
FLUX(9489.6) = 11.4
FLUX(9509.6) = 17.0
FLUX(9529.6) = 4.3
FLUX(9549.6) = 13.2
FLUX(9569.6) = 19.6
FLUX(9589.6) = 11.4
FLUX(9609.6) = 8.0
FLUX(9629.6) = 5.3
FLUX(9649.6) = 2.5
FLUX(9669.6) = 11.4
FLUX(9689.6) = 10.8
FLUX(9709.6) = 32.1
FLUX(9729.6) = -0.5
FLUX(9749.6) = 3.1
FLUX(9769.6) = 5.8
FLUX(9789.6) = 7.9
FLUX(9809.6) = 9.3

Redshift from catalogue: 1.36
